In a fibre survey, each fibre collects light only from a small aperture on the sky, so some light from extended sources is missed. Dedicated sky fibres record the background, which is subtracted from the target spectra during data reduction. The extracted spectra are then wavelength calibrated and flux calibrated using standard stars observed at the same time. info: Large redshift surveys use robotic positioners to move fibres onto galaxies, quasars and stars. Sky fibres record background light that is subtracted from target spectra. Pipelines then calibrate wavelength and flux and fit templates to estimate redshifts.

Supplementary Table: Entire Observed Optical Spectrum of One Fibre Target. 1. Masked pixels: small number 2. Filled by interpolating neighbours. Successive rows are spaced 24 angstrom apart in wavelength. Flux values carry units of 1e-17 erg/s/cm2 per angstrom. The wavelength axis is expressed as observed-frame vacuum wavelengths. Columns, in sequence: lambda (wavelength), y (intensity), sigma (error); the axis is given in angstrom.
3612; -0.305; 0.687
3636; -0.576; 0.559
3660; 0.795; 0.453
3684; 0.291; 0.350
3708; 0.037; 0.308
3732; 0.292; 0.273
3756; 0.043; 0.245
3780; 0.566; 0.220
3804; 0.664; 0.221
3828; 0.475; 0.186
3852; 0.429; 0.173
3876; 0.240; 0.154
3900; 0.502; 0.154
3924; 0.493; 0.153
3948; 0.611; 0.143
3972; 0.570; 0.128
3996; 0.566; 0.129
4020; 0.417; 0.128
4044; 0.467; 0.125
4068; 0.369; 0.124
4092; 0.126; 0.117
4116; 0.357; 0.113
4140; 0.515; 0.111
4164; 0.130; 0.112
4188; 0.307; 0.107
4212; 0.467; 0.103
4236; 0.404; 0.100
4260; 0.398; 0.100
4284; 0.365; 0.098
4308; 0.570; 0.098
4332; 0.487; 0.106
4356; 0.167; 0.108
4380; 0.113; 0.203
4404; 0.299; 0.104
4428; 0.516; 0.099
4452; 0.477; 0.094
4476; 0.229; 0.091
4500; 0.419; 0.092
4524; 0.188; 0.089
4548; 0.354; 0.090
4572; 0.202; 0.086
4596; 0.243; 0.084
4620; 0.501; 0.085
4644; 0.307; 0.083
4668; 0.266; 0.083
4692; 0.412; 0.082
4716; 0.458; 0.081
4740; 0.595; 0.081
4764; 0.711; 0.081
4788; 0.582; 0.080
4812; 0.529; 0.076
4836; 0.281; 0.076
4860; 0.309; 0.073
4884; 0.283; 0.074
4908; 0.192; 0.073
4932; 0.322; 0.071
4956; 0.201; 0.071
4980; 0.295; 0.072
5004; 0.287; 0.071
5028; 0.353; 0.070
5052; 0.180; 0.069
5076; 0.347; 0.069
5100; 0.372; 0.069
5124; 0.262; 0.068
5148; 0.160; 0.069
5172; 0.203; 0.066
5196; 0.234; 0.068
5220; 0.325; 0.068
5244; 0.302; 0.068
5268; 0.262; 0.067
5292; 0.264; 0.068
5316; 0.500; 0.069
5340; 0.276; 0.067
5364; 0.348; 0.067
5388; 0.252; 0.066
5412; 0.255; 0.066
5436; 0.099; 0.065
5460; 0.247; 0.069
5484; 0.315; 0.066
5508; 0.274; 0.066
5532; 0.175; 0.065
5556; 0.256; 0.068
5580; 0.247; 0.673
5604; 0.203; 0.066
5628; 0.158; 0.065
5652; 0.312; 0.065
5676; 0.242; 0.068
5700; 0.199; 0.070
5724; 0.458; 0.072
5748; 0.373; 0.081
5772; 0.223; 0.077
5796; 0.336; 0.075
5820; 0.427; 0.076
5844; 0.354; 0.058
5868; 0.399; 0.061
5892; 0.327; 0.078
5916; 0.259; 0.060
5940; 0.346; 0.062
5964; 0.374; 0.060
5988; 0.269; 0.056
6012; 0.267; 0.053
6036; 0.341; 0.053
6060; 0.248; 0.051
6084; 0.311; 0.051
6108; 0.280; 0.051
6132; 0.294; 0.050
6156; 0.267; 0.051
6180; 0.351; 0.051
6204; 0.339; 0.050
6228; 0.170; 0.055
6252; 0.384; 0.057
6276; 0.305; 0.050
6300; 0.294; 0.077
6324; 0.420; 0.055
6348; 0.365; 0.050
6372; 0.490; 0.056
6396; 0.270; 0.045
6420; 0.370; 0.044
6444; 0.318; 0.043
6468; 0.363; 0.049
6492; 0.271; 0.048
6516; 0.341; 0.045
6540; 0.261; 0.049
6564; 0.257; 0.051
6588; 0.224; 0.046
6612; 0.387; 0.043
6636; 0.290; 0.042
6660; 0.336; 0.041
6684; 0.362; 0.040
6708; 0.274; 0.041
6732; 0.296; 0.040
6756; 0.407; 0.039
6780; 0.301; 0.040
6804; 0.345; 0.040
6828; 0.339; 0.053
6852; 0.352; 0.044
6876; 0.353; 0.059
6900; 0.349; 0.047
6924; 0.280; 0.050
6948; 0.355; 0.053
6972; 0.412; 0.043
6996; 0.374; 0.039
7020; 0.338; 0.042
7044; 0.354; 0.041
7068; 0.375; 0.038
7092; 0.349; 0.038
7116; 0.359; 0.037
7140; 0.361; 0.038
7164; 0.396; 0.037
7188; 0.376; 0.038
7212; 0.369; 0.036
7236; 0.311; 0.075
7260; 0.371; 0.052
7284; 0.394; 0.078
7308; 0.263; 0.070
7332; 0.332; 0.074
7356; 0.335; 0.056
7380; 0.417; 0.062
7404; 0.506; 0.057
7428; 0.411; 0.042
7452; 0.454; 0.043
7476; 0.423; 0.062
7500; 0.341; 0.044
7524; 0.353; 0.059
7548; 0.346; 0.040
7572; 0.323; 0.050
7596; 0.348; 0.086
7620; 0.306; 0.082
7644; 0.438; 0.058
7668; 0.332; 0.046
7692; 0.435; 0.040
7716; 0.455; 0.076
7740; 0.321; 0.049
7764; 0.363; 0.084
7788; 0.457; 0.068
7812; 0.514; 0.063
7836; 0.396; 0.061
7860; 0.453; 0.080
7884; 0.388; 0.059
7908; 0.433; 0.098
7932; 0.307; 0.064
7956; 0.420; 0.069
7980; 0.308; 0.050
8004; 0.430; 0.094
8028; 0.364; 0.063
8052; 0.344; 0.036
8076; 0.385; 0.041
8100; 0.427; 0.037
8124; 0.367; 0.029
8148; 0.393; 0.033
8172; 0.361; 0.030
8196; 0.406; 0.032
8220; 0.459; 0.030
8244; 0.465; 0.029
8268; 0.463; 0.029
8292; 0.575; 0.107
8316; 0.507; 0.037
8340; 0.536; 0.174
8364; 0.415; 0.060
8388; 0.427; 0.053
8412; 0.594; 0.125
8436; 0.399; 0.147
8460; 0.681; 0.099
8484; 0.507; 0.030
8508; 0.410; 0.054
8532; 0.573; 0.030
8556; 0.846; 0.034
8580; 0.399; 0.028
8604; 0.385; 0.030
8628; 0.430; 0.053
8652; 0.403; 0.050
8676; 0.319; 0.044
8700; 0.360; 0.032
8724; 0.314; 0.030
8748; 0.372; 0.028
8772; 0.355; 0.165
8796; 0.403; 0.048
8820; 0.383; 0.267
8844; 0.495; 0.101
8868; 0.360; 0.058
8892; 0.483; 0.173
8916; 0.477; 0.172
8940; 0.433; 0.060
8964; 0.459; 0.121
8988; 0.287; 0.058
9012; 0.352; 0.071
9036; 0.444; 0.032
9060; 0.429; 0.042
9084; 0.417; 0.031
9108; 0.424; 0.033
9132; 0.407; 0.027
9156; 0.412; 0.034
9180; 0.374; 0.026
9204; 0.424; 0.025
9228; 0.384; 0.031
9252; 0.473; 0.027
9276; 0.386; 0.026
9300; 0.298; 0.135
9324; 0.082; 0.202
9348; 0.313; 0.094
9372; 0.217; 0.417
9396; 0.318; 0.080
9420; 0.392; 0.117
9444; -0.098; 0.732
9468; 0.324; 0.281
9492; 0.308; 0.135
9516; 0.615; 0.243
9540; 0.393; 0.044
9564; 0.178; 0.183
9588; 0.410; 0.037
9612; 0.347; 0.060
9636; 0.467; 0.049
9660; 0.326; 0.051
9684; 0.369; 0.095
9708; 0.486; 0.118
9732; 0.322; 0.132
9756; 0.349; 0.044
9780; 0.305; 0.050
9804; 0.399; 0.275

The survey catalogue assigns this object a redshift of 0.71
